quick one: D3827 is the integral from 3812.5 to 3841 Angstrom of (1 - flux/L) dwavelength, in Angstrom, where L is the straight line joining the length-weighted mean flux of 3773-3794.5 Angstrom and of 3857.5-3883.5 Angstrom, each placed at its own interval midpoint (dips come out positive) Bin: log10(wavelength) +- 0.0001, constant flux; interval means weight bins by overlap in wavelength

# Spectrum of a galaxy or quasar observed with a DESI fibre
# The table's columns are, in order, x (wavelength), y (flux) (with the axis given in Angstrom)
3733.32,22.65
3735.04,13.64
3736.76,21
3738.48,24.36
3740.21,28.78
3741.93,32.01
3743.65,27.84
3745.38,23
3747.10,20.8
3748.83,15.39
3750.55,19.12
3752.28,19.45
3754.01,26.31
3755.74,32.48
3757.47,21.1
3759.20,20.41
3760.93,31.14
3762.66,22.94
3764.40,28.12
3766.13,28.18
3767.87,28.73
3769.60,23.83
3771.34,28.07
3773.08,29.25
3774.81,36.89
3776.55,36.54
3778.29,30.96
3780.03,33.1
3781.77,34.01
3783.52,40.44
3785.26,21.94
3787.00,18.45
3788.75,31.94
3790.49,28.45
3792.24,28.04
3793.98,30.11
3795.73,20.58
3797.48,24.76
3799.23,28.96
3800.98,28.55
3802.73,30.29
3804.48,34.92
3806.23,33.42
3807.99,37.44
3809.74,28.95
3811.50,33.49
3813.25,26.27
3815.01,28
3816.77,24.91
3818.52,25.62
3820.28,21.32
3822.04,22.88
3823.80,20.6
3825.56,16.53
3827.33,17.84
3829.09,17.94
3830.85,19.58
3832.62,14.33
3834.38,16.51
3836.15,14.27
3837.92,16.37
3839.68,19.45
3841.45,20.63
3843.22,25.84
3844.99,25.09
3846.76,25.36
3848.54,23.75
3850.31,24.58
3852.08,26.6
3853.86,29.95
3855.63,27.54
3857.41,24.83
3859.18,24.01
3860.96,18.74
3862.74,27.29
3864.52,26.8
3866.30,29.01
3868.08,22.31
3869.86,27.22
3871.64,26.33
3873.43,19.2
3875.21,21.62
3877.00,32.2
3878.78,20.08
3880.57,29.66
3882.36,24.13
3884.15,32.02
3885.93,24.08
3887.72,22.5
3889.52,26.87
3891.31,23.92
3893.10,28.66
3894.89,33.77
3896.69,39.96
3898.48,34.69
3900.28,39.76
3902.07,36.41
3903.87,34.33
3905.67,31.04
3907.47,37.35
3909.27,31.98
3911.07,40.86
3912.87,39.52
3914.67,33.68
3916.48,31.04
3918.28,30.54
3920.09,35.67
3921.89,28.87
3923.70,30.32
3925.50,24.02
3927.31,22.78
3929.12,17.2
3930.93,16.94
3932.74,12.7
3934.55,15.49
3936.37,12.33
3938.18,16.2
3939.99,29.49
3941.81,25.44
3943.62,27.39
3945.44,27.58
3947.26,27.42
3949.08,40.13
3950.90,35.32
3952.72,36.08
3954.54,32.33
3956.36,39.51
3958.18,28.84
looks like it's 8.03 Angstrom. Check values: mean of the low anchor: 30.9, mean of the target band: 20.1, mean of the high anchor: 25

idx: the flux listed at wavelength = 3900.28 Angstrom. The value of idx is 39.76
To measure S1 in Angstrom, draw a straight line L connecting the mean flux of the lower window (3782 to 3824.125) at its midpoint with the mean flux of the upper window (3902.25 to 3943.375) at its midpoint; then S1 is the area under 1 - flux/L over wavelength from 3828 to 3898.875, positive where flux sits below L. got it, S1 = 7.9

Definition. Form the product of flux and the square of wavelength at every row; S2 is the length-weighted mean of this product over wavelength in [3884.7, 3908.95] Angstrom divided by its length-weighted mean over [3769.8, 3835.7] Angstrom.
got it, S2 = 1.24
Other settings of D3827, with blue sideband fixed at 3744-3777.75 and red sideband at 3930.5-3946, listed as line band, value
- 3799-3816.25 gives -4.6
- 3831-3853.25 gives 2.1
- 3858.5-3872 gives -1.5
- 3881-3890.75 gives -1.8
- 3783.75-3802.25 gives -1.3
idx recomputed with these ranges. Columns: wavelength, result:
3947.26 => 27.42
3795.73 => 20.58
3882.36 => 24.13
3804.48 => 34.92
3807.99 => 37.44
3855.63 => 27.54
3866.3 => 29.01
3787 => 18.45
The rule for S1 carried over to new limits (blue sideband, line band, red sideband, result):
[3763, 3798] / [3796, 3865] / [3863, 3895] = 7.81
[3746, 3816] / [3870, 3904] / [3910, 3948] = -2.90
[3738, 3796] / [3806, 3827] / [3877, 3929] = 1.72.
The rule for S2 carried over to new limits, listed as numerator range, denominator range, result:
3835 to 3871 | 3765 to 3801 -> 0.85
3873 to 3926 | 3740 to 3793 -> 1.21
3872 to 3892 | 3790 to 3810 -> 0.89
